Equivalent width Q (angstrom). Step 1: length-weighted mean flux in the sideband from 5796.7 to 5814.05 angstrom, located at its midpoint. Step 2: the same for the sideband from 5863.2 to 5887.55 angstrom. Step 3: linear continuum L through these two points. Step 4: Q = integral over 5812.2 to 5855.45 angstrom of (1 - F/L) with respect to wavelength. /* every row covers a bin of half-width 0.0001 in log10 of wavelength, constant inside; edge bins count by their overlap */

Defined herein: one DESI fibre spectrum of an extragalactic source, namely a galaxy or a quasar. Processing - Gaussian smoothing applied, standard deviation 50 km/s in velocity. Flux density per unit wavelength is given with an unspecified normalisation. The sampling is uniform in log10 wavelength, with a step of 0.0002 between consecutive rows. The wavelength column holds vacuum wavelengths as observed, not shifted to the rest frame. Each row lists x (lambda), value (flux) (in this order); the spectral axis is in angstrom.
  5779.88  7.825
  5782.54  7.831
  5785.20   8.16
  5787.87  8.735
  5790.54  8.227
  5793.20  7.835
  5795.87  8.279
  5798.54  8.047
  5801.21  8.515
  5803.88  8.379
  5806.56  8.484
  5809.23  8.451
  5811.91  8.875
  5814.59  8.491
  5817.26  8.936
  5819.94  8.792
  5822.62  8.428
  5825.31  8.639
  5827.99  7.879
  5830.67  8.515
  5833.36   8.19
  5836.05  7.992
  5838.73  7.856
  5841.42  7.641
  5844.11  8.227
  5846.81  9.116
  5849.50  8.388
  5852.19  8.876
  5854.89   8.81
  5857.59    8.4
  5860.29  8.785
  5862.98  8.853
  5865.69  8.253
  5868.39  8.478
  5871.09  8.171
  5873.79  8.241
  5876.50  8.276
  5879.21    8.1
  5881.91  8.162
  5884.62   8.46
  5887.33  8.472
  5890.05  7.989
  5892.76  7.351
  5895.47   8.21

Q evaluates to -0.2 angstrom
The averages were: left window 8.45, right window 8.31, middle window 8.43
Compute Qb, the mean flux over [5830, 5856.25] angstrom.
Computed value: 8.36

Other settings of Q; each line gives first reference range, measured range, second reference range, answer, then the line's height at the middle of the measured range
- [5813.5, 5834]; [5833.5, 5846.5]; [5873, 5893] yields 0.55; 8.41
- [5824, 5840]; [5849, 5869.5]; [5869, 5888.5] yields -0.94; 8.24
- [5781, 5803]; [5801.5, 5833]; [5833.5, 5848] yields -1.32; 8.18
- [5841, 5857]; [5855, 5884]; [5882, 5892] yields -0.05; 8.38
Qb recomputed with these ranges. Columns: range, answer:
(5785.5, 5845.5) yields 8.33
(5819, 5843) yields 8.21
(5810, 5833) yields 8.55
